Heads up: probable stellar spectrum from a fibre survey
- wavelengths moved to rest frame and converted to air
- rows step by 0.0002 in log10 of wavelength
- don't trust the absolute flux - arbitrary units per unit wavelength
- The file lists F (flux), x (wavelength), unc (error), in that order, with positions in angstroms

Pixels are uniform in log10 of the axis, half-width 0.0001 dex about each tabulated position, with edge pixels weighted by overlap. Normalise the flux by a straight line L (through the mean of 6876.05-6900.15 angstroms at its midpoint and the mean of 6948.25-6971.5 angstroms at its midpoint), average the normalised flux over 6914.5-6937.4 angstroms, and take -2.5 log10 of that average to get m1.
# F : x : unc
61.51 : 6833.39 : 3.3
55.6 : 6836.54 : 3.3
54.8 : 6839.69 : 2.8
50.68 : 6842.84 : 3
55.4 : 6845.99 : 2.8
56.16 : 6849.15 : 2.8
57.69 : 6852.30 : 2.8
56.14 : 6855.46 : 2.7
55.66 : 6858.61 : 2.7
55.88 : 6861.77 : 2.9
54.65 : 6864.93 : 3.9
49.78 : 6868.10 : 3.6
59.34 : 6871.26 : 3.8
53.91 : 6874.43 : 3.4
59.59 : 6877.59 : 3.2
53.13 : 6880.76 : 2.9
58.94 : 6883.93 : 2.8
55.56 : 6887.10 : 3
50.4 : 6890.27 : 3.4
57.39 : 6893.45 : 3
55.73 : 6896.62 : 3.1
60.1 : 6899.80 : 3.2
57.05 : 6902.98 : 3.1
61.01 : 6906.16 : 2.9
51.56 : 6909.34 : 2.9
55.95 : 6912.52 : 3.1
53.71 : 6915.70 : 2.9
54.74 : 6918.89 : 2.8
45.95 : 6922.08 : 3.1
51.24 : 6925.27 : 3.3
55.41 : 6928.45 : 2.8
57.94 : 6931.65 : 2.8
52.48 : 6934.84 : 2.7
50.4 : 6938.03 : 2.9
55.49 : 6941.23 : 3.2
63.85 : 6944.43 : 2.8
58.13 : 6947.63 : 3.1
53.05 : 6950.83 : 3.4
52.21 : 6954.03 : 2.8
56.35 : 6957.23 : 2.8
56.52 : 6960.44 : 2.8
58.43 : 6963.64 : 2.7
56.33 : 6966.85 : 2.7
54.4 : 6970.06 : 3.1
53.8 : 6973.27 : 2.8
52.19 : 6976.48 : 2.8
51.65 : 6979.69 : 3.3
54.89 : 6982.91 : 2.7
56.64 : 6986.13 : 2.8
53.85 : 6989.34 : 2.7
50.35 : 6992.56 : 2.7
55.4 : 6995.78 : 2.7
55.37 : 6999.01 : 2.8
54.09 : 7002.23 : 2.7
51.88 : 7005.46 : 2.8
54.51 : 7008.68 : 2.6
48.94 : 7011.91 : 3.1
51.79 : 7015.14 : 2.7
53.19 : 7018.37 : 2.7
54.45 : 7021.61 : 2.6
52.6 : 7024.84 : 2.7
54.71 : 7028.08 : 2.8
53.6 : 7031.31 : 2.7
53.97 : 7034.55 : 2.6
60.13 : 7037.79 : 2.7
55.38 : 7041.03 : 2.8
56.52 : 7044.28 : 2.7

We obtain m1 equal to 0.06 mag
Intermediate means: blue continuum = 56.1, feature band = 52.9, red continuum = 55.5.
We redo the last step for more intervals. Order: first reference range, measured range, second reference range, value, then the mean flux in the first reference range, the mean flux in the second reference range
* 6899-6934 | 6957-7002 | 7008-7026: -0.03 mag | 54.8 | 52.5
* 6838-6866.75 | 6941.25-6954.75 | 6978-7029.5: -0.06 mag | 55.2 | 53.4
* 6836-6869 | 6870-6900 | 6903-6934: -0.03 mag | 54.8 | 54.3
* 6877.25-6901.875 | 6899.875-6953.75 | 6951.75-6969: 0.02 mag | 56.2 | 55.8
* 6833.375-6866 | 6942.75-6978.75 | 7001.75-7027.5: -0.04 mag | 55.6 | 52.7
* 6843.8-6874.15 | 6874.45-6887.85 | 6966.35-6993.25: -0.03 mag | 55.4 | 53.8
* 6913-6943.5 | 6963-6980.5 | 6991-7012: -0.02 mag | 53.4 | 53.2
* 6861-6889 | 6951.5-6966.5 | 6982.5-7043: -0.02 mag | 55.6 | 54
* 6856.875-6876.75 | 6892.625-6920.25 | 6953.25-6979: -0.03 mag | 55.1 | 55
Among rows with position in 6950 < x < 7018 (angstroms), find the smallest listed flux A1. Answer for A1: 48.94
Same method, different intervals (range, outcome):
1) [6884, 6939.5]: 45.95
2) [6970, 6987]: 51.65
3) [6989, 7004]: 50.35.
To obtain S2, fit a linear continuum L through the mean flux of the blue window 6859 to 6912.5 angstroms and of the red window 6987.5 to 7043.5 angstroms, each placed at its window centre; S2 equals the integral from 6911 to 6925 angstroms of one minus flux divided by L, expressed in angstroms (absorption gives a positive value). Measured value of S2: 0.7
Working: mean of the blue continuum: 55.9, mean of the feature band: 52.4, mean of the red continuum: 53.8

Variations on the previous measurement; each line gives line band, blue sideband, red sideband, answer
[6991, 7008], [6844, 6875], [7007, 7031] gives -0.1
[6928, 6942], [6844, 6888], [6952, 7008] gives 0.2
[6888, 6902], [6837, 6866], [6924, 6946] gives -0.2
